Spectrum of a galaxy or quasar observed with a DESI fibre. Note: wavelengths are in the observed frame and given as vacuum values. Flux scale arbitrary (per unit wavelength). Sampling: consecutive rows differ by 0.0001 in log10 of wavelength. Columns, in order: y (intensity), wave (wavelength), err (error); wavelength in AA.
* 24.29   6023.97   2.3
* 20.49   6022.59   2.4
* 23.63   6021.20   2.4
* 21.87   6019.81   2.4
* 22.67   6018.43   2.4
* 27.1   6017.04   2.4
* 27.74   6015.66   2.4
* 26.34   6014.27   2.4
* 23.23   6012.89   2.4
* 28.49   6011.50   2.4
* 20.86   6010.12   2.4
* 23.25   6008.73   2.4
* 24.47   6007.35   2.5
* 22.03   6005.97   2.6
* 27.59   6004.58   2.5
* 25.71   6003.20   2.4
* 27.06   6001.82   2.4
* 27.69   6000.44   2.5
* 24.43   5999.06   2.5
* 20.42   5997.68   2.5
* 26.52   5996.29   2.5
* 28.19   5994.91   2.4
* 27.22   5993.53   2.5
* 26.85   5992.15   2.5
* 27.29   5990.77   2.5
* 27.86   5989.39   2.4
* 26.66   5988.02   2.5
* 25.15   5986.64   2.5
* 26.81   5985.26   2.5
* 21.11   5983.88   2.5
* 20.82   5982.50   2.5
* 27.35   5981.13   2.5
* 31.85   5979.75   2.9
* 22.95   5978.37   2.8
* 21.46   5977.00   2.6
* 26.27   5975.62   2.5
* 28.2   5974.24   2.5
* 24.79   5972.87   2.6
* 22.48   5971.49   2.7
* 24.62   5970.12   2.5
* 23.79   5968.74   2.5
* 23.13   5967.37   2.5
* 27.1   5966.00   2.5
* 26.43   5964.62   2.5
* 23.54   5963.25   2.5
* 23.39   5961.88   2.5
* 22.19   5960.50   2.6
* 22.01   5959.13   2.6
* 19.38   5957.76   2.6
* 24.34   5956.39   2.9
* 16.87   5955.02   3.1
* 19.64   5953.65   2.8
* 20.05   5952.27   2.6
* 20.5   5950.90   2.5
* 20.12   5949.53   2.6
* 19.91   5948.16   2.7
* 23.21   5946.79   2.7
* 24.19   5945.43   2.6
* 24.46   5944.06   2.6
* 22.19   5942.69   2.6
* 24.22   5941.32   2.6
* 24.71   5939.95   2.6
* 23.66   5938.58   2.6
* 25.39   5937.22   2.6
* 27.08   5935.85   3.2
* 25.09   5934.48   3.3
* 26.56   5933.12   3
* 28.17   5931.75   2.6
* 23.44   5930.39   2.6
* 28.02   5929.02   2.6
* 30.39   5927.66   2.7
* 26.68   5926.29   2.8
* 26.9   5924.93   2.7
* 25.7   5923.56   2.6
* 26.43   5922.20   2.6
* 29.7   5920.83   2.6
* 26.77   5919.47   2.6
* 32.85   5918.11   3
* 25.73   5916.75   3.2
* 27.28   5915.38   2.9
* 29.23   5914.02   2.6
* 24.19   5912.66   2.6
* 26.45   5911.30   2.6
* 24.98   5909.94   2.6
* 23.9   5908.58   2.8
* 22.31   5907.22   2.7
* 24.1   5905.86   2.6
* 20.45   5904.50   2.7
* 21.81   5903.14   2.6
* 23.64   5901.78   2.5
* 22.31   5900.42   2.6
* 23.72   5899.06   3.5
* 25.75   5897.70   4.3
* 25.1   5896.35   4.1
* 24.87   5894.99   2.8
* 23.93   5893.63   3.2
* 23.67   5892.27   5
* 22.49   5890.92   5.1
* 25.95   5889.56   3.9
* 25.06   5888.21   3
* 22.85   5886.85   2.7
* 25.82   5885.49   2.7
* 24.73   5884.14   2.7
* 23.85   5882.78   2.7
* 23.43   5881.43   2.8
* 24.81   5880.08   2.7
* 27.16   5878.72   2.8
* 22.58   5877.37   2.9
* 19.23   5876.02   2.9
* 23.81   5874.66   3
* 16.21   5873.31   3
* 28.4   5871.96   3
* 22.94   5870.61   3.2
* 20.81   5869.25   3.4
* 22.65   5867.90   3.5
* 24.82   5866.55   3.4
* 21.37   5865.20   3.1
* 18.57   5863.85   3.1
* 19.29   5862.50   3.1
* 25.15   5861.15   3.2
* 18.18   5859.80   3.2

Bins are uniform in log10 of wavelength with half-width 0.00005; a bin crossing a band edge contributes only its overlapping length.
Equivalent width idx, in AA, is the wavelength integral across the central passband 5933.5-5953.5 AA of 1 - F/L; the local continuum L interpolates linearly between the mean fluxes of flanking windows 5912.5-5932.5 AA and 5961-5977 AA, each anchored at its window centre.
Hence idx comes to 2.4 AA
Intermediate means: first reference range 27.5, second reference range 24.7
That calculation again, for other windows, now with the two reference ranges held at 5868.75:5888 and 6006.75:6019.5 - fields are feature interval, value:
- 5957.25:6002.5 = -1.02 AA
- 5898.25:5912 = 0.16 AA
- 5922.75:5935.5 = -1.52 AA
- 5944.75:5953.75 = 1.10 AA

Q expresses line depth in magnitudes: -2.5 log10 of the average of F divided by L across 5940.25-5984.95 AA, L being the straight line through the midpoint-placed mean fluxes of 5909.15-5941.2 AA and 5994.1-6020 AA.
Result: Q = 0.120 mag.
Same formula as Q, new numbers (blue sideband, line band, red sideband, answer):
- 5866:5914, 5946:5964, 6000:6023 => 0.15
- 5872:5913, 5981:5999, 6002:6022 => -0.04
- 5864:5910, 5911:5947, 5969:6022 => -0.09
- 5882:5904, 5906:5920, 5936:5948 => -0.10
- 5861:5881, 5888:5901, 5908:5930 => 0.02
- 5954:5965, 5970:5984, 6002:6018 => -0.08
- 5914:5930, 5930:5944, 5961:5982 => 0.08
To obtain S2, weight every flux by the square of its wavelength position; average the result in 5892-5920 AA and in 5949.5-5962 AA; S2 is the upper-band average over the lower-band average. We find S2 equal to 0.85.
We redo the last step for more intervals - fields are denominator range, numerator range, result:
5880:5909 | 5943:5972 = 0.96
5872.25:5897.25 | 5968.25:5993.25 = 1.10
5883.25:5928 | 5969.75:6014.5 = 1.03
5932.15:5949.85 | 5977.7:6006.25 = 1.09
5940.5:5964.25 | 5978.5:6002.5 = 1.20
